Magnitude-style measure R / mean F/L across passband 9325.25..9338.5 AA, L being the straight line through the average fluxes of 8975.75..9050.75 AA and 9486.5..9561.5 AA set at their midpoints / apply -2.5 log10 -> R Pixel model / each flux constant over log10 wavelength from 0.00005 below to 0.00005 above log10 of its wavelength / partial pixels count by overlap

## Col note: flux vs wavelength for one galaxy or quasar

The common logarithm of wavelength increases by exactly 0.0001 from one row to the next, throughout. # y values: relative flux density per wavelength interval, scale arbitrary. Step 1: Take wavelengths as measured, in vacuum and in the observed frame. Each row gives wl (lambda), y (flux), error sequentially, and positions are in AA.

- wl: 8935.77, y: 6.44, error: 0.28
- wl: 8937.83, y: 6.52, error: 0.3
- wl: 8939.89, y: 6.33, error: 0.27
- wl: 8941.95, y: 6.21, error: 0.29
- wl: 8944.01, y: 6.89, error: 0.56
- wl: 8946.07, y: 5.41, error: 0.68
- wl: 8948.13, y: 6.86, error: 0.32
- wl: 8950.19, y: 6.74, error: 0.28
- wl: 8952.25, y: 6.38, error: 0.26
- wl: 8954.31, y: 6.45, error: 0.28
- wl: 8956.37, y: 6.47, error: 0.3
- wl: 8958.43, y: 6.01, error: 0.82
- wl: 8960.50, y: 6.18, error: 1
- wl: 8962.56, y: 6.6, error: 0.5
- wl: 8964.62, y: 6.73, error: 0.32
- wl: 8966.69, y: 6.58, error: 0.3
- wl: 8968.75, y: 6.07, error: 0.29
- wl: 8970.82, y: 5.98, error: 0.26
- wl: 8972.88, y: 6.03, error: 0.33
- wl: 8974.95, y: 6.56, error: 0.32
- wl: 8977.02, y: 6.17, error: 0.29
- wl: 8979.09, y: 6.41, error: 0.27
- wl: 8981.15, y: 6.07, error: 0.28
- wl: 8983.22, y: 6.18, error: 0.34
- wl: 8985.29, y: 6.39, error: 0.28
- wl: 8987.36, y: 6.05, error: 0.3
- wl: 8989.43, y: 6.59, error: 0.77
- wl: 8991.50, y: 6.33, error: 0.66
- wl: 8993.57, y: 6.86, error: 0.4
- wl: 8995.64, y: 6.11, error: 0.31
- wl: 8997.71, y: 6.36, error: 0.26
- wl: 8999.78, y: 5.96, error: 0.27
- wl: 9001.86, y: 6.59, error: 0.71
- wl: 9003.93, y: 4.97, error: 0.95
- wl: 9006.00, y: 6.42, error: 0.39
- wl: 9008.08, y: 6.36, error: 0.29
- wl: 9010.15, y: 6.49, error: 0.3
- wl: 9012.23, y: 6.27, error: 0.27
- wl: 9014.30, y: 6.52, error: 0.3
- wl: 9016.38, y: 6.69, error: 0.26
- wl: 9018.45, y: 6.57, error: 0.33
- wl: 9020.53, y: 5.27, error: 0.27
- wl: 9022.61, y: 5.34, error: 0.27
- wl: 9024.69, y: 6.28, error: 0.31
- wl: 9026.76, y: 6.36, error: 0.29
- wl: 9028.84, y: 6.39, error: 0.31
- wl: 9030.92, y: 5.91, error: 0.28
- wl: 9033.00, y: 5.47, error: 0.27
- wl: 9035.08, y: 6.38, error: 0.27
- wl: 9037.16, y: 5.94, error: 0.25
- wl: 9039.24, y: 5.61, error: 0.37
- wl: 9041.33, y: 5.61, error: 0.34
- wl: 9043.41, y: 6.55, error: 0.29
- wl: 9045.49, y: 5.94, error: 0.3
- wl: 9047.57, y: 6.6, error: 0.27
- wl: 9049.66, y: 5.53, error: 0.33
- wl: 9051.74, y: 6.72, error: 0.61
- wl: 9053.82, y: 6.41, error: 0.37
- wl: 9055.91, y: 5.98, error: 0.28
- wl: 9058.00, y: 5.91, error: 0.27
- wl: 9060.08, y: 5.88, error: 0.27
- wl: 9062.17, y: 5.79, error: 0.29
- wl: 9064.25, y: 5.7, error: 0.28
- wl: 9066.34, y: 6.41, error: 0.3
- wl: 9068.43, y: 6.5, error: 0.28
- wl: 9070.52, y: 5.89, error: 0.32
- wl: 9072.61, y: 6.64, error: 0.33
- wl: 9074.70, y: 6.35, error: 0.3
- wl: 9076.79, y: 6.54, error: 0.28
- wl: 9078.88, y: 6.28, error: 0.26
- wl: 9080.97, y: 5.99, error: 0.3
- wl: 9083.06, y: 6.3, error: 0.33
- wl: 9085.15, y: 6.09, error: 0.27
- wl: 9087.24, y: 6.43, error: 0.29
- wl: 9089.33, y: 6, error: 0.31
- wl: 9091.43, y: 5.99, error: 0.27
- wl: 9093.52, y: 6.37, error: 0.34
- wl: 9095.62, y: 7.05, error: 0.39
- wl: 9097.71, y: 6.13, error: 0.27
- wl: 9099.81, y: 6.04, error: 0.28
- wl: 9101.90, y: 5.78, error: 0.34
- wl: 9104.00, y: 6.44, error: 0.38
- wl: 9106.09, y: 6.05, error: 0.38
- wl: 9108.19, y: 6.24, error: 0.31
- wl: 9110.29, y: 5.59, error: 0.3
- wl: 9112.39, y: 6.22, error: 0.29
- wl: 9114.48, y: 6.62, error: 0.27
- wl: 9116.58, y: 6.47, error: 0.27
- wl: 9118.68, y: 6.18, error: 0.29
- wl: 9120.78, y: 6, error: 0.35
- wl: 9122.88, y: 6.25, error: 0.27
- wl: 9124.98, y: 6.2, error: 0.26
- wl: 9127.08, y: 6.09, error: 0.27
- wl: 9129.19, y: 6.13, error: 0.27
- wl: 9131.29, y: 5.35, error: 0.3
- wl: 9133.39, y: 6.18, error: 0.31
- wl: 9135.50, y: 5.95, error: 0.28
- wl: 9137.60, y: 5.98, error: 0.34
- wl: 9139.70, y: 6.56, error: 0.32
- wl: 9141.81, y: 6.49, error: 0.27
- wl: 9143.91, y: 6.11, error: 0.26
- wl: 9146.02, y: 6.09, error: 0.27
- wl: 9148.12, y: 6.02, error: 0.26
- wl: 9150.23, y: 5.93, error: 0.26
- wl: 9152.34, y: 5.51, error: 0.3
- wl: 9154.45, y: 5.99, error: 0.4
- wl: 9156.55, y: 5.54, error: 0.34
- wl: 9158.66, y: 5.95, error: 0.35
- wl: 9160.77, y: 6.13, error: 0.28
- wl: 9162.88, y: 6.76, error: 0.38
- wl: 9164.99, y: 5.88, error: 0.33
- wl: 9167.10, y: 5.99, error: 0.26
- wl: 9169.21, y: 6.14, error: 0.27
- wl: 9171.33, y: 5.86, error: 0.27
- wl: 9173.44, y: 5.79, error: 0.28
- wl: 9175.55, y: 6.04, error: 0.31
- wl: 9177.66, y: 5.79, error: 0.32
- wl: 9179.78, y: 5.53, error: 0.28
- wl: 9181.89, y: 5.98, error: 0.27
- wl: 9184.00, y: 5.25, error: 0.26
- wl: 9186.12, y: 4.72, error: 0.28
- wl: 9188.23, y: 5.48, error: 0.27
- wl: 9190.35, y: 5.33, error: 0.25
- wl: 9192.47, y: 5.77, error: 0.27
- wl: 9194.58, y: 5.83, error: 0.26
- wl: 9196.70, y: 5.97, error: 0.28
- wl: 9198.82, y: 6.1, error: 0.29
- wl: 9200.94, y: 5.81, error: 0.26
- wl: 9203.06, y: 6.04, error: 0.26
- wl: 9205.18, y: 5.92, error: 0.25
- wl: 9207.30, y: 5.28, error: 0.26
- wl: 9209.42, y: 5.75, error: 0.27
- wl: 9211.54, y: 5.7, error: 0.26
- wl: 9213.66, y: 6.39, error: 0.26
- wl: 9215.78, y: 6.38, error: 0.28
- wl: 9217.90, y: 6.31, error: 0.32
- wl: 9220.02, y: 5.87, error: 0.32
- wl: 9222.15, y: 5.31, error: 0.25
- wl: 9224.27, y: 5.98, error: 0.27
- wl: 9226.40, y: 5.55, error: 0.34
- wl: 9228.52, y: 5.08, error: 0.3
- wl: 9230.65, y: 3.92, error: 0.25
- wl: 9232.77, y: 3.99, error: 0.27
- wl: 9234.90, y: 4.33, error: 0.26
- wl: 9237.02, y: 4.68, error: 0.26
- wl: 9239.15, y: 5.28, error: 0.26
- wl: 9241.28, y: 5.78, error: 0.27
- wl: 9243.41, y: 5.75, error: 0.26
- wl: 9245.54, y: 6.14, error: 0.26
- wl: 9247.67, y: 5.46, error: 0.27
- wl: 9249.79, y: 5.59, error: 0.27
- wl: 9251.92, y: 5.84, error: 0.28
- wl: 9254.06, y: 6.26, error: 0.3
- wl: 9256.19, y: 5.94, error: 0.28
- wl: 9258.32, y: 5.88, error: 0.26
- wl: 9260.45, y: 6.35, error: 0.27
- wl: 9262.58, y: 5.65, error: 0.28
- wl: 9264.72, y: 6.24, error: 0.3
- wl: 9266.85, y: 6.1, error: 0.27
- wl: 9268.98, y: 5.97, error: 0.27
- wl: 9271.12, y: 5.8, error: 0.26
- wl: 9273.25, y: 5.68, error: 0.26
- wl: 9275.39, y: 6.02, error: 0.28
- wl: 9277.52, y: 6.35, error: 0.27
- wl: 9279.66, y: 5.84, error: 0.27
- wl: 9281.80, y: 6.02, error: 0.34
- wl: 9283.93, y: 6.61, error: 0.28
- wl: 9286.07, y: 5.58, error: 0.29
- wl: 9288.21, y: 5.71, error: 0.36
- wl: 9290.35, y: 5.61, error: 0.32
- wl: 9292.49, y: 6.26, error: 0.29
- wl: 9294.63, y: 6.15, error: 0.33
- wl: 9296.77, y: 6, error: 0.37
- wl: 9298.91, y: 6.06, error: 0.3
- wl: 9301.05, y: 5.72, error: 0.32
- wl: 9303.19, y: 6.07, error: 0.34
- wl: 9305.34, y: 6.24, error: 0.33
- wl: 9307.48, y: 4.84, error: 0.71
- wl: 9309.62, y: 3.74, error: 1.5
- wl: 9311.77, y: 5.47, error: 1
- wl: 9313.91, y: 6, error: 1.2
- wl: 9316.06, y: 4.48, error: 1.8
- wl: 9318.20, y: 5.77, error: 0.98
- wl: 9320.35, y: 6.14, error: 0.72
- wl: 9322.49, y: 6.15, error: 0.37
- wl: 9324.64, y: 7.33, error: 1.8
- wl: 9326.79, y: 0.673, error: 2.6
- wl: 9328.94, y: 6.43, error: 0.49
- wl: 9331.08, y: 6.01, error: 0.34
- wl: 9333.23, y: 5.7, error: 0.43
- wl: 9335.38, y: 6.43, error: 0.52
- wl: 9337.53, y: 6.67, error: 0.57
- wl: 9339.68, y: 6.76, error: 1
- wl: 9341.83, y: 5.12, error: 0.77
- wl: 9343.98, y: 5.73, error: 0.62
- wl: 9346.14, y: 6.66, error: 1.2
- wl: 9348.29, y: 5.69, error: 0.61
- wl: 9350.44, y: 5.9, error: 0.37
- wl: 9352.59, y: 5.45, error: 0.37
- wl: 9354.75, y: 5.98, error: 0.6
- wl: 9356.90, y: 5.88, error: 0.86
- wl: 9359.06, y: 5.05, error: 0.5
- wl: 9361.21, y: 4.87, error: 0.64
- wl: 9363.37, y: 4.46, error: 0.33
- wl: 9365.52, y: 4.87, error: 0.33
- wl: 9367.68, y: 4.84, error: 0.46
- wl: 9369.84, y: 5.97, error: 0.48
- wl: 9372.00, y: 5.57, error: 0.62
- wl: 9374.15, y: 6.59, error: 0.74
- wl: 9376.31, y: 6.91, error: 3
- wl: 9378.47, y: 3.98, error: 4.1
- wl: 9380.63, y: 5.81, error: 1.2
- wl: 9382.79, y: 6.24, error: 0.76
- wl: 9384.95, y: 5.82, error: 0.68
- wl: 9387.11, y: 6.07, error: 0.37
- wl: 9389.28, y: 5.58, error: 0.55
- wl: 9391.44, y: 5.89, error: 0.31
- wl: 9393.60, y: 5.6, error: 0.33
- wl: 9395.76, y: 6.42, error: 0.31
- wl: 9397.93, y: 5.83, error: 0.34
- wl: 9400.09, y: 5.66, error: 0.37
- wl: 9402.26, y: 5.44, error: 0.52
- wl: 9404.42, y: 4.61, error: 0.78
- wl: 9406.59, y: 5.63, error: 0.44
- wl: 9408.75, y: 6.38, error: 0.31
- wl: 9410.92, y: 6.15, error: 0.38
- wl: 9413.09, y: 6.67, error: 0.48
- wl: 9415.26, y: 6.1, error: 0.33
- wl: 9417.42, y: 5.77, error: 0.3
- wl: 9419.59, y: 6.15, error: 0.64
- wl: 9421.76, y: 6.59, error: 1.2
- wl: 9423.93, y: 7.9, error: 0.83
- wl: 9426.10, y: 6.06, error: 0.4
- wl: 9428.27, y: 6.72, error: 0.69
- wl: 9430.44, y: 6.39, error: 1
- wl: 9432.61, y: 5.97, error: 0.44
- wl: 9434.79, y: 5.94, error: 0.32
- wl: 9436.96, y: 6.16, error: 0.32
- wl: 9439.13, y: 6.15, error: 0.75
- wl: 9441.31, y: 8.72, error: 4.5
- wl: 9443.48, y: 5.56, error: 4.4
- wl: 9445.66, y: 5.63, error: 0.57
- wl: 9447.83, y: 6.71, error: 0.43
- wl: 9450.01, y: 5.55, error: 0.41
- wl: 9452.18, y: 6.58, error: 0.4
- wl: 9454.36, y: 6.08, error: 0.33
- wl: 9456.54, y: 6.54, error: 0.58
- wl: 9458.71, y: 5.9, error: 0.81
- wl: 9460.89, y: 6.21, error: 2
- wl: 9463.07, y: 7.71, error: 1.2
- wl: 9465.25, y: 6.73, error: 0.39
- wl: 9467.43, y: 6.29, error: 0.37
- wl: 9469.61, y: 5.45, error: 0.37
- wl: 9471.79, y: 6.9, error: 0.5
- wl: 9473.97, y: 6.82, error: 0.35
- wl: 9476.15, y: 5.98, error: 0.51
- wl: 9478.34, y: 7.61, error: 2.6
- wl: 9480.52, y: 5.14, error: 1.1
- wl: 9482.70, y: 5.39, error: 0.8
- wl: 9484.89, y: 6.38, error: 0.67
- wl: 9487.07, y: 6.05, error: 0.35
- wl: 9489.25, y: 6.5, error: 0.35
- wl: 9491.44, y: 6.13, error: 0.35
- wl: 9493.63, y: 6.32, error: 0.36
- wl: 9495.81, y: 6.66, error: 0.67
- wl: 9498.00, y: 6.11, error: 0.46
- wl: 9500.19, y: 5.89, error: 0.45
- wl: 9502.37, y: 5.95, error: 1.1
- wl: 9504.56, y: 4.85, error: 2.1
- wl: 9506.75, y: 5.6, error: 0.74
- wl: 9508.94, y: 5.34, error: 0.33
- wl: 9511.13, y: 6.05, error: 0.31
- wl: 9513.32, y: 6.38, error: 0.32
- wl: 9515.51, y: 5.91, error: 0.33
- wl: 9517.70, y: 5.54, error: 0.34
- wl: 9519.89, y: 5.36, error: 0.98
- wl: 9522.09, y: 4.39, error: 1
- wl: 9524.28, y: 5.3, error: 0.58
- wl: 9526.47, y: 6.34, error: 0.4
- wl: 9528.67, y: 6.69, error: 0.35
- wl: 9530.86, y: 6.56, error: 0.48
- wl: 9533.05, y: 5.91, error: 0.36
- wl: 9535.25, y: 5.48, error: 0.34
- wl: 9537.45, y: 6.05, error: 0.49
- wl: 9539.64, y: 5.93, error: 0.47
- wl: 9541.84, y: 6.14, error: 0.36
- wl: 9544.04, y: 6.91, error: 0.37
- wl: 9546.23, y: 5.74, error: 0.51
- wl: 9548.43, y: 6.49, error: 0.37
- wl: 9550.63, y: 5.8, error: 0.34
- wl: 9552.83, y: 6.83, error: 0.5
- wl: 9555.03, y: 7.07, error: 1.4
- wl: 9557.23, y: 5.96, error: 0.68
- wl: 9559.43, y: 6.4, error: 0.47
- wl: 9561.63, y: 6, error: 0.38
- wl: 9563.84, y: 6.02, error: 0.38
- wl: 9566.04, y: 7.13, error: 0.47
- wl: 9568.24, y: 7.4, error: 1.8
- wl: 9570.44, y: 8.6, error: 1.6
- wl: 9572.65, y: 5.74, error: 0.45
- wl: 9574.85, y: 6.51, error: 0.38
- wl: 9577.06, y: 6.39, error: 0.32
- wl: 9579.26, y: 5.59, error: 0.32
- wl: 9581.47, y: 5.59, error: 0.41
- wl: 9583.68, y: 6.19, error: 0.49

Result 0.13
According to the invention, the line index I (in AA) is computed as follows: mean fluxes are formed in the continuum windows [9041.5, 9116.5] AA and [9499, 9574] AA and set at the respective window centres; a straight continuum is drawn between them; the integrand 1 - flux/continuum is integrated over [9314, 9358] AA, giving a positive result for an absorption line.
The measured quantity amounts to 2.8 AA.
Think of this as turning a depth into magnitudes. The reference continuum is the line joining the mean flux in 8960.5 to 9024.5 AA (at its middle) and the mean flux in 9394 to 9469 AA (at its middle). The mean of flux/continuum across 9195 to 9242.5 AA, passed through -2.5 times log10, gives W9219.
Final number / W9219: 0.13 mag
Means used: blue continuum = 6.25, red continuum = 6.25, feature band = 5.52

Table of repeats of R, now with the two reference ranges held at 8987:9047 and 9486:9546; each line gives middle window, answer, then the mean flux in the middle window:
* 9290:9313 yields 0.069 mag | 5.65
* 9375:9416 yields 0.029 mag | 5.83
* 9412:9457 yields -0.071 mag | 6.38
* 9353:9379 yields 0.105 mag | 5.45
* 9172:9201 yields 0.075 mag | 5.67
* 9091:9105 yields -0.027 mag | 6.27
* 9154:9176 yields 0.014 mag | 6.01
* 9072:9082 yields -0.039 mag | 6.35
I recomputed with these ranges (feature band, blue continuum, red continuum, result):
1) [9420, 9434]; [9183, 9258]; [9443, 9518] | -1.3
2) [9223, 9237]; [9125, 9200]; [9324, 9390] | 2.4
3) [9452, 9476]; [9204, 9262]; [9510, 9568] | -1.9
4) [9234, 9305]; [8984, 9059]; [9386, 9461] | 3.5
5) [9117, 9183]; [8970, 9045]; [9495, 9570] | 1.4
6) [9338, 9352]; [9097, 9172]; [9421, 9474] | 0.7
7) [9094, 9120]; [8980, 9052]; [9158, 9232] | -1.2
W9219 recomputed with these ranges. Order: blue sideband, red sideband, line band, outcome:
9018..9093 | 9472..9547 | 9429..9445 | -0.068 mag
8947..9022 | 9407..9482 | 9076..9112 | 0.023 mag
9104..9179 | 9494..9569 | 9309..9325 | 0.084 mag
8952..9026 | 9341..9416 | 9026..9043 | 0.039 mag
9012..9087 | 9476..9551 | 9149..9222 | 0.045 mag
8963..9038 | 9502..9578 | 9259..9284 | 0.026 mag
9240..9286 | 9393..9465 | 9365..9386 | 0.086 mag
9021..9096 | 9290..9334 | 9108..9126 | -0.035 mag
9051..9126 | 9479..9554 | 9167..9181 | 0.052 mag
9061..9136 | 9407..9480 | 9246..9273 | 0.064 mag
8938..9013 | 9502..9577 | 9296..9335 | 0.130 mag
